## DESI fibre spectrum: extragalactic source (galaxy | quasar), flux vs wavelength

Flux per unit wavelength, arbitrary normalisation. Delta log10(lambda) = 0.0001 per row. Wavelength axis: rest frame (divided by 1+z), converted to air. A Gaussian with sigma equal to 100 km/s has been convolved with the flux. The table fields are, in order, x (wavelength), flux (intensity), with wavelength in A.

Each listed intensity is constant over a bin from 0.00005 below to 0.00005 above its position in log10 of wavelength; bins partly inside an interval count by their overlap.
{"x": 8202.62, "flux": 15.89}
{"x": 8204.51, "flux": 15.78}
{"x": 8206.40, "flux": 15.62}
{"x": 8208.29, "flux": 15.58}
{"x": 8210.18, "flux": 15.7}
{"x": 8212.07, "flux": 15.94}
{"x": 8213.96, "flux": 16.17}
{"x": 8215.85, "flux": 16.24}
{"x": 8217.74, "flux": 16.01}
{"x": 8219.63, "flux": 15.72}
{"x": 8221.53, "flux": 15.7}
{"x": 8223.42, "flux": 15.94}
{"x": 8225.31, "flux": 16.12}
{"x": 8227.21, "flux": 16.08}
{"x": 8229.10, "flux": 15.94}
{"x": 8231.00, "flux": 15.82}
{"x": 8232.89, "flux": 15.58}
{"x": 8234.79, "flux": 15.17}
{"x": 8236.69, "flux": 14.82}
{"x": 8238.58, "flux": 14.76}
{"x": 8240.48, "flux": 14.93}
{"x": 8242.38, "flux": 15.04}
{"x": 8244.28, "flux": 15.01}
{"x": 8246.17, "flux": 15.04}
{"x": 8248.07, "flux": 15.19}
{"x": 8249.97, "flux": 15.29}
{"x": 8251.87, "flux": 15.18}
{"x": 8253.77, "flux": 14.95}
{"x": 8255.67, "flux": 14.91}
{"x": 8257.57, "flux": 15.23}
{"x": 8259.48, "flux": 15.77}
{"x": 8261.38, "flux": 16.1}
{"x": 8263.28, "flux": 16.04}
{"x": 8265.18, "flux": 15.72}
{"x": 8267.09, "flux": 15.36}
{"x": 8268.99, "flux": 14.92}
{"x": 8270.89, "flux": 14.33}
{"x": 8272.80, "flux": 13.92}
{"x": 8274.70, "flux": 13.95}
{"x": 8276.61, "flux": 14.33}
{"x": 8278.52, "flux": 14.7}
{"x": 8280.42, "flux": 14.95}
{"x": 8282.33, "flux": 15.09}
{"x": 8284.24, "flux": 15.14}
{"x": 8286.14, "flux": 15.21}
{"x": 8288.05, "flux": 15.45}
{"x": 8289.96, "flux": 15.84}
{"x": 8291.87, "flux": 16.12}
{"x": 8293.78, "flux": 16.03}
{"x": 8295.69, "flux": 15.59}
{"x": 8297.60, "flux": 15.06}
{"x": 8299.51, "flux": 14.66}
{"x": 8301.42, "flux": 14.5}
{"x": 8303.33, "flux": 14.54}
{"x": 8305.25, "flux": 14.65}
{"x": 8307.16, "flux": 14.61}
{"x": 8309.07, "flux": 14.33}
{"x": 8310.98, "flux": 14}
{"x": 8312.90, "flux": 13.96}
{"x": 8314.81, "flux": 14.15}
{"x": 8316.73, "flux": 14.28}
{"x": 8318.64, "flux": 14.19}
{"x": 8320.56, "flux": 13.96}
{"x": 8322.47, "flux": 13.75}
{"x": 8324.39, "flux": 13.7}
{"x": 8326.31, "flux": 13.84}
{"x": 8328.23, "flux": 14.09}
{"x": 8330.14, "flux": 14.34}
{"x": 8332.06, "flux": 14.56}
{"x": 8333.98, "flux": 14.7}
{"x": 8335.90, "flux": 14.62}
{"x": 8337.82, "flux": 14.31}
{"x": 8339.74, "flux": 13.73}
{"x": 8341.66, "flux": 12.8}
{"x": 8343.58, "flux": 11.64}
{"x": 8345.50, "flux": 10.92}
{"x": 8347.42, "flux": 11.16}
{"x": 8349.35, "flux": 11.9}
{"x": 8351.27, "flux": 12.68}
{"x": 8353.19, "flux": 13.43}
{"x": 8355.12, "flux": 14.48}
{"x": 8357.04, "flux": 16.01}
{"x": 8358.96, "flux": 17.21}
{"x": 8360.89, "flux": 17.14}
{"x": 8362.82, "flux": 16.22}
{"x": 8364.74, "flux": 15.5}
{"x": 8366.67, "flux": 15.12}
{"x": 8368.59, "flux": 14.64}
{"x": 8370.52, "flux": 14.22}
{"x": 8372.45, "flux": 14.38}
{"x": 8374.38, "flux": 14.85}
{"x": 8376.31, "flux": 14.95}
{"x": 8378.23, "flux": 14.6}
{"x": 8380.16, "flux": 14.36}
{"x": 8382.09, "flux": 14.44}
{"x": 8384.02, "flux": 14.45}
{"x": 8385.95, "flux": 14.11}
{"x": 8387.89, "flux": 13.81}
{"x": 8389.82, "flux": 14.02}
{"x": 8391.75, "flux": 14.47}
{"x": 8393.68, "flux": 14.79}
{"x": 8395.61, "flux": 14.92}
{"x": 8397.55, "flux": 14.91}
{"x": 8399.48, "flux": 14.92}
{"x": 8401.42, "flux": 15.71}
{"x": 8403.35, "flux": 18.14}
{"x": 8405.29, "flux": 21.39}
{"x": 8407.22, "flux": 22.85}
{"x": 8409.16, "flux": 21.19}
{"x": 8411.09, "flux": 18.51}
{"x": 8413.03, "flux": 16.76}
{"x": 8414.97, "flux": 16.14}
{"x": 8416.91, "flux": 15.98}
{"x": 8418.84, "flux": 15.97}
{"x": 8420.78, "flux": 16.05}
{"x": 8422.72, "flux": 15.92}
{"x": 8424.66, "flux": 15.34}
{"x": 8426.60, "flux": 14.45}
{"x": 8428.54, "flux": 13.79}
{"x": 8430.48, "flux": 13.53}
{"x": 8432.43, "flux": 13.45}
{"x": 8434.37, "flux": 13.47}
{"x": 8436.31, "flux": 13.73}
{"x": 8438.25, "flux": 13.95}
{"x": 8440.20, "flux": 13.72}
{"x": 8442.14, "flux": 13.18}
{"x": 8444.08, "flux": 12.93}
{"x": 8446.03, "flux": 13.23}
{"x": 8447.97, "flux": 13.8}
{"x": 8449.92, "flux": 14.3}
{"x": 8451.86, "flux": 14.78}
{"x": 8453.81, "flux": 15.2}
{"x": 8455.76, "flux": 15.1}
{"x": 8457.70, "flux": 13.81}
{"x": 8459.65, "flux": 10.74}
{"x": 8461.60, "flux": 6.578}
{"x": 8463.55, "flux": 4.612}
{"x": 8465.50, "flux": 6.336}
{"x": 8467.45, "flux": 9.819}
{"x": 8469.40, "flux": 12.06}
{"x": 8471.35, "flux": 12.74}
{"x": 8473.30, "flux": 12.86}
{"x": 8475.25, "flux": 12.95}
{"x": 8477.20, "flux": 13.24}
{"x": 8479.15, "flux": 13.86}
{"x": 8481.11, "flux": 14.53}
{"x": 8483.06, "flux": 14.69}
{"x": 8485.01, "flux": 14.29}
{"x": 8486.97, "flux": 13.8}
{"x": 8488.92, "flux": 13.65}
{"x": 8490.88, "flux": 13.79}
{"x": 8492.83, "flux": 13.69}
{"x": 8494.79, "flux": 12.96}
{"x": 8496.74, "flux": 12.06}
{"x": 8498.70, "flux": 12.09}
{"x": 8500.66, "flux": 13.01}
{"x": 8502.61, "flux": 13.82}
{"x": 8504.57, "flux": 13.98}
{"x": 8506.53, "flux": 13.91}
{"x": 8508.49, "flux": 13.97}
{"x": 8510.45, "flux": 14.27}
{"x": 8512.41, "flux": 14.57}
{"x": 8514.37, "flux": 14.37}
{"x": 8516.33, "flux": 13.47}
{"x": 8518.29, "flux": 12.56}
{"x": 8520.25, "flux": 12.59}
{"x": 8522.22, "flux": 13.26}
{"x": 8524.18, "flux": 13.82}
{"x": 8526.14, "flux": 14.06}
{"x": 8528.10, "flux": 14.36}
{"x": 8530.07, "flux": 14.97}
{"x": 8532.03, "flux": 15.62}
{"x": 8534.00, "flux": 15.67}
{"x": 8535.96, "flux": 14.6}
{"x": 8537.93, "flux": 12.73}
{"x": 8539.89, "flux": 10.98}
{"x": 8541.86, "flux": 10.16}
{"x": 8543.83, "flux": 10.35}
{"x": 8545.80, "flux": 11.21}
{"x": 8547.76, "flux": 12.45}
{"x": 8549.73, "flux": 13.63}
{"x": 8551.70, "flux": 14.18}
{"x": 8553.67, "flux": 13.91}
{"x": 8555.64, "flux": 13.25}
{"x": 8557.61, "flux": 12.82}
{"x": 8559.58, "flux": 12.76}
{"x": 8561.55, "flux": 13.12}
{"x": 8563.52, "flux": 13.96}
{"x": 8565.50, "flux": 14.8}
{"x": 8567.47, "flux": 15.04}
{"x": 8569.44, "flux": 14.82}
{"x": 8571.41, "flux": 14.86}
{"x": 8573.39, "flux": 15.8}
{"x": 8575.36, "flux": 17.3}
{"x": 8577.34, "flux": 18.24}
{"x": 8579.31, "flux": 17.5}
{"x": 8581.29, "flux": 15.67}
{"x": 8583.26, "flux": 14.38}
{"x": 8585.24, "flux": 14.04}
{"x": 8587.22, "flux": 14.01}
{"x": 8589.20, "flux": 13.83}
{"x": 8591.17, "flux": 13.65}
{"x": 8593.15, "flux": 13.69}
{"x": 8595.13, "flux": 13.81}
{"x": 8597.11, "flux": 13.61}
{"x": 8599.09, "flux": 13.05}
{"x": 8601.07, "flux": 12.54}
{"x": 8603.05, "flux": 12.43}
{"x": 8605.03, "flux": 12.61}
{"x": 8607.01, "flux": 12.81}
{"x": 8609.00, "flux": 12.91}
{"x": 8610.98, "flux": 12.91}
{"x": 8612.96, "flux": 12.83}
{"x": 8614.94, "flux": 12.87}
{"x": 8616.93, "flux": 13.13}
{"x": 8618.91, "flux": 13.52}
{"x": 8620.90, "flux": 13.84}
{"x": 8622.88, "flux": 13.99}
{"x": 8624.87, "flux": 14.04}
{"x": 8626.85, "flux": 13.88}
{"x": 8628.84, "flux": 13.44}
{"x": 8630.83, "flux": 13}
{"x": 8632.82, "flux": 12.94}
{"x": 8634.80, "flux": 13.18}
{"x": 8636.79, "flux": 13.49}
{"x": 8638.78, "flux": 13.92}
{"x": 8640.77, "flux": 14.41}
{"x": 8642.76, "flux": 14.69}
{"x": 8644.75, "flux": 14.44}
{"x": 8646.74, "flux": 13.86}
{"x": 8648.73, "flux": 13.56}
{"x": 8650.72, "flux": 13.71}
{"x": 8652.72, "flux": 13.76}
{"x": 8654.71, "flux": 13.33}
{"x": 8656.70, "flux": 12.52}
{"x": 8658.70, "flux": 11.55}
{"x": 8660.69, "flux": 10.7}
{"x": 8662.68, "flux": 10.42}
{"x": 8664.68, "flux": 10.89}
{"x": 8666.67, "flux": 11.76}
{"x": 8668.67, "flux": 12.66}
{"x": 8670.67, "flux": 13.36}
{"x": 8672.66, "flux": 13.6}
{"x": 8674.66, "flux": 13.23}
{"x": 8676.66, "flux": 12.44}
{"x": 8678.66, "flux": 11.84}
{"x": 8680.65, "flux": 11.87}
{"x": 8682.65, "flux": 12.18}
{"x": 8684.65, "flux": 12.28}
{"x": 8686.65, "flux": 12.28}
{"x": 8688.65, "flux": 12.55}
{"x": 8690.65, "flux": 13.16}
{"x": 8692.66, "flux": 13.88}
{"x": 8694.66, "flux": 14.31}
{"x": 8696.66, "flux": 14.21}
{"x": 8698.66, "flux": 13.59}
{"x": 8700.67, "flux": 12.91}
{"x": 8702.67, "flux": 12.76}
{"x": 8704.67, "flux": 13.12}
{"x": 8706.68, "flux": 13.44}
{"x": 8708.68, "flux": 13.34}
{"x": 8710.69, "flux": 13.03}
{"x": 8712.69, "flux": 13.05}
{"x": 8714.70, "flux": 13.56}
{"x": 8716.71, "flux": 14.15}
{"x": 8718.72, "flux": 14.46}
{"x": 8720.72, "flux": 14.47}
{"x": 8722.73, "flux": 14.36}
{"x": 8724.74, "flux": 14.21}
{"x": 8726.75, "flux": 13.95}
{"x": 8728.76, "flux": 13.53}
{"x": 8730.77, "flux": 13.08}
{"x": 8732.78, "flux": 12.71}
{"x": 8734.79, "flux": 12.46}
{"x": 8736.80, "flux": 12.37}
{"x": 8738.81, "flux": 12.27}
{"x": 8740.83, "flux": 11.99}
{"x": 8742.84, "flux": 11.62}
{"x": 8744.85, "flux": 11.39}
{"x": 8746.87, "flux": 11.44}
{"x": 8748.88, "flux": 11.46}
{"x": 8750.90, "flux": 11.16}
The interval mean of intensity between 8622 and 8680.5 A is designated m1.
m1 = 13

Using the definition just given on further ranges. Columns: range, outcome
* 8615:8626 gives 13.6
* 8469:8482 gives 13.2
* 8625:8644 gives 13.7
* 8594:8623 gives 13.1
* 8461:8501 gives 12.1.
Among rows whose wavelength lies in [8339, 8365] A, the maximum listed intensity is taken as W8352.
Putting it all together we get 17.21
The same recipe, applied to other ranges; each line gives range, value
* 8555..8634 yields 18.24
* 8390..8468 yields 22.85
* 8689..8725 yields 14.47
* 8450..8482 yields 15.2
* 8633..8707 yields 14.69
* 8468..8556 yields 15.67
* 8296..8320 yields 15.06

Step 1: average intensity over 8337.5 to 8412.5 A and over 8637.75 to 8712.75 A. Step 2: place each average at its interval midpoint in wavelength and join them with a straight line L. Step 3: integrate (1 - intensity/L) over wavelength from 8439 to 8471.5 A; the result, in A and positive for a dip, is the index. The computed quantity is 5.9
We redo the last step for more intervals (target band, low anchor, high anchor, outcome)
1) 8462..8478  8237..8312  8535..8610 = 4.25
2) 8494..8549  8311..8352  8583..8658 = 0.82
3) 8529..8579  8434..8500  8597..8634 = -3.68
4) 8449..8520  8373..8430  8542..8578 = 9.52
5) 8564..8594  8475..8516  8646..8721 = -4.05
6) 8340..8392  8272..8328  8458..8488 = -2.85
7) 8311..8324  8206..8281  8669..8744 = 0.83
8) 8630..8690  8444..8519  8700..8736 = 2.32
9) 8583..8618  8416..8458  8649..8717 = 0.17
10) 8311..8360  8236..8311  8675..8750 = 3.21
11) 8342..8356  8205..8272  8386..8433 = 3.14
